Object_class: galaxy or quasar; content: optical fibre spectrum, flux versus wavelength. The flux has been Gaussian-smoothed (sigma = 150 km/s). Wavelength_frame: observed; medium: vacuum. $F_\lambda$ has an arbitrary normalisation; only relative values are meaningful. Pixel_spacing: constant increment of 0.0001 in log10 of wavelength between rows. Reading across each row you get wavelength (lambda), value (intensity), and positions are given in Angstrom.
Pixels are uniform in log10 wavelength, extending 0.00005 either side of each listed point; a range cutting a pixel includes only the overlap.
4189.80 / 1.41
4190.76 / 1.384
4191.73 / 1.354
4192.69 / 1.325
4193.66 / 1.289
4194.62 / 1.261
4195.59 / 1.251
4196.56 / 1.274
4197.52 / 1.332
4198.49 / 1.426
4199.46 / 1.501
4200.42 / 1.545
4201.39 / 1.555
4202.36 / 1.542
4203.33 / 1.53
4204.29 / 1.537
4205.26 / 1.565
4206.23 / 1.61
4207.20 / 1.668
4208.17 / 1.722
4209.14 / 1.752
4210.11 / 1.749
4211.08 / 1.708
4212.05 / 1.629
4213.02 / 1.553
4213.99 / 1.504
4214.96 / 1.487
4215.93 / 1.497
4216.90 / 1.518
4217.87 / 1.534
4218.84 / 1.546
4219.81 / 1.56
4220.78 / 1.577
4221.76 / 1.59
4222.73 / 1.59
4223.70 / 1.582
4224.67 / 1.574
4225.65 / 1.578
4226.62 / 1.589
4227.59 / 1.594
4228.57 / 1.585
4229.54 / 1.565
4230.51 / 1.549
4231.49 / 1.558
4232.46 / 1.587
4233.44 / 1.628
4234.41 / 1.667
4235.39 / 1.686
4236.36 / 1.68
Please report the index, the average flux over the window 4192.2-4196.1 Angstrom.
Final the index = 1.28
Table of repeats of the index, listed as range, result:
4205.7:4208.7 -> 1.66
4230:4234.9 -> 1.6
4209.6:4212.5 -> 1.7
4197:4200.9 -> 1.45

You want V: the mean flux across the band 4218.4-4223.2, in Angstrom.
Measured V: 1.57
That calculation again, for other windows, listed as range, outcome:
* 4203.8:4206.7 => 1.57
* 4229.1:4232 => 1.56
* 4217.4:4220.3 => 1.55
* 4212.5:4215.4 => 1.52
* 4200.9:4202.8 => 1.54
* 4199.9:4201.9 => 1.55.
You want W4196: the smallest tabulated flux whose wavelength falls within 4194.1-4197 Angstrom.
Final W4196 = 1.251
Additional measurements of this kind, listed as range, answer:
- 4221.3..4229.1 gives 1.574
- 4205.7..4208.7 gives 1.61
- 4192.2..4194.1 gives 1.289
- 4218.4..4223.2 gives 1.546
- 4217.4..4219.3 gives 1.534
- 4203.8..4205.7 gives 1.537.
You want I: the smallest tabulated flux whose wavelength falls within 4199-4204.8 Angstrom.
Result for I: 1.501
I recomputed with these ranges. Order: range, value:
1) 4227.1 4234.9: 1.549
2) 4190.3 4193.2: 1.325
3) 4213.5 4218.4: 1.487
